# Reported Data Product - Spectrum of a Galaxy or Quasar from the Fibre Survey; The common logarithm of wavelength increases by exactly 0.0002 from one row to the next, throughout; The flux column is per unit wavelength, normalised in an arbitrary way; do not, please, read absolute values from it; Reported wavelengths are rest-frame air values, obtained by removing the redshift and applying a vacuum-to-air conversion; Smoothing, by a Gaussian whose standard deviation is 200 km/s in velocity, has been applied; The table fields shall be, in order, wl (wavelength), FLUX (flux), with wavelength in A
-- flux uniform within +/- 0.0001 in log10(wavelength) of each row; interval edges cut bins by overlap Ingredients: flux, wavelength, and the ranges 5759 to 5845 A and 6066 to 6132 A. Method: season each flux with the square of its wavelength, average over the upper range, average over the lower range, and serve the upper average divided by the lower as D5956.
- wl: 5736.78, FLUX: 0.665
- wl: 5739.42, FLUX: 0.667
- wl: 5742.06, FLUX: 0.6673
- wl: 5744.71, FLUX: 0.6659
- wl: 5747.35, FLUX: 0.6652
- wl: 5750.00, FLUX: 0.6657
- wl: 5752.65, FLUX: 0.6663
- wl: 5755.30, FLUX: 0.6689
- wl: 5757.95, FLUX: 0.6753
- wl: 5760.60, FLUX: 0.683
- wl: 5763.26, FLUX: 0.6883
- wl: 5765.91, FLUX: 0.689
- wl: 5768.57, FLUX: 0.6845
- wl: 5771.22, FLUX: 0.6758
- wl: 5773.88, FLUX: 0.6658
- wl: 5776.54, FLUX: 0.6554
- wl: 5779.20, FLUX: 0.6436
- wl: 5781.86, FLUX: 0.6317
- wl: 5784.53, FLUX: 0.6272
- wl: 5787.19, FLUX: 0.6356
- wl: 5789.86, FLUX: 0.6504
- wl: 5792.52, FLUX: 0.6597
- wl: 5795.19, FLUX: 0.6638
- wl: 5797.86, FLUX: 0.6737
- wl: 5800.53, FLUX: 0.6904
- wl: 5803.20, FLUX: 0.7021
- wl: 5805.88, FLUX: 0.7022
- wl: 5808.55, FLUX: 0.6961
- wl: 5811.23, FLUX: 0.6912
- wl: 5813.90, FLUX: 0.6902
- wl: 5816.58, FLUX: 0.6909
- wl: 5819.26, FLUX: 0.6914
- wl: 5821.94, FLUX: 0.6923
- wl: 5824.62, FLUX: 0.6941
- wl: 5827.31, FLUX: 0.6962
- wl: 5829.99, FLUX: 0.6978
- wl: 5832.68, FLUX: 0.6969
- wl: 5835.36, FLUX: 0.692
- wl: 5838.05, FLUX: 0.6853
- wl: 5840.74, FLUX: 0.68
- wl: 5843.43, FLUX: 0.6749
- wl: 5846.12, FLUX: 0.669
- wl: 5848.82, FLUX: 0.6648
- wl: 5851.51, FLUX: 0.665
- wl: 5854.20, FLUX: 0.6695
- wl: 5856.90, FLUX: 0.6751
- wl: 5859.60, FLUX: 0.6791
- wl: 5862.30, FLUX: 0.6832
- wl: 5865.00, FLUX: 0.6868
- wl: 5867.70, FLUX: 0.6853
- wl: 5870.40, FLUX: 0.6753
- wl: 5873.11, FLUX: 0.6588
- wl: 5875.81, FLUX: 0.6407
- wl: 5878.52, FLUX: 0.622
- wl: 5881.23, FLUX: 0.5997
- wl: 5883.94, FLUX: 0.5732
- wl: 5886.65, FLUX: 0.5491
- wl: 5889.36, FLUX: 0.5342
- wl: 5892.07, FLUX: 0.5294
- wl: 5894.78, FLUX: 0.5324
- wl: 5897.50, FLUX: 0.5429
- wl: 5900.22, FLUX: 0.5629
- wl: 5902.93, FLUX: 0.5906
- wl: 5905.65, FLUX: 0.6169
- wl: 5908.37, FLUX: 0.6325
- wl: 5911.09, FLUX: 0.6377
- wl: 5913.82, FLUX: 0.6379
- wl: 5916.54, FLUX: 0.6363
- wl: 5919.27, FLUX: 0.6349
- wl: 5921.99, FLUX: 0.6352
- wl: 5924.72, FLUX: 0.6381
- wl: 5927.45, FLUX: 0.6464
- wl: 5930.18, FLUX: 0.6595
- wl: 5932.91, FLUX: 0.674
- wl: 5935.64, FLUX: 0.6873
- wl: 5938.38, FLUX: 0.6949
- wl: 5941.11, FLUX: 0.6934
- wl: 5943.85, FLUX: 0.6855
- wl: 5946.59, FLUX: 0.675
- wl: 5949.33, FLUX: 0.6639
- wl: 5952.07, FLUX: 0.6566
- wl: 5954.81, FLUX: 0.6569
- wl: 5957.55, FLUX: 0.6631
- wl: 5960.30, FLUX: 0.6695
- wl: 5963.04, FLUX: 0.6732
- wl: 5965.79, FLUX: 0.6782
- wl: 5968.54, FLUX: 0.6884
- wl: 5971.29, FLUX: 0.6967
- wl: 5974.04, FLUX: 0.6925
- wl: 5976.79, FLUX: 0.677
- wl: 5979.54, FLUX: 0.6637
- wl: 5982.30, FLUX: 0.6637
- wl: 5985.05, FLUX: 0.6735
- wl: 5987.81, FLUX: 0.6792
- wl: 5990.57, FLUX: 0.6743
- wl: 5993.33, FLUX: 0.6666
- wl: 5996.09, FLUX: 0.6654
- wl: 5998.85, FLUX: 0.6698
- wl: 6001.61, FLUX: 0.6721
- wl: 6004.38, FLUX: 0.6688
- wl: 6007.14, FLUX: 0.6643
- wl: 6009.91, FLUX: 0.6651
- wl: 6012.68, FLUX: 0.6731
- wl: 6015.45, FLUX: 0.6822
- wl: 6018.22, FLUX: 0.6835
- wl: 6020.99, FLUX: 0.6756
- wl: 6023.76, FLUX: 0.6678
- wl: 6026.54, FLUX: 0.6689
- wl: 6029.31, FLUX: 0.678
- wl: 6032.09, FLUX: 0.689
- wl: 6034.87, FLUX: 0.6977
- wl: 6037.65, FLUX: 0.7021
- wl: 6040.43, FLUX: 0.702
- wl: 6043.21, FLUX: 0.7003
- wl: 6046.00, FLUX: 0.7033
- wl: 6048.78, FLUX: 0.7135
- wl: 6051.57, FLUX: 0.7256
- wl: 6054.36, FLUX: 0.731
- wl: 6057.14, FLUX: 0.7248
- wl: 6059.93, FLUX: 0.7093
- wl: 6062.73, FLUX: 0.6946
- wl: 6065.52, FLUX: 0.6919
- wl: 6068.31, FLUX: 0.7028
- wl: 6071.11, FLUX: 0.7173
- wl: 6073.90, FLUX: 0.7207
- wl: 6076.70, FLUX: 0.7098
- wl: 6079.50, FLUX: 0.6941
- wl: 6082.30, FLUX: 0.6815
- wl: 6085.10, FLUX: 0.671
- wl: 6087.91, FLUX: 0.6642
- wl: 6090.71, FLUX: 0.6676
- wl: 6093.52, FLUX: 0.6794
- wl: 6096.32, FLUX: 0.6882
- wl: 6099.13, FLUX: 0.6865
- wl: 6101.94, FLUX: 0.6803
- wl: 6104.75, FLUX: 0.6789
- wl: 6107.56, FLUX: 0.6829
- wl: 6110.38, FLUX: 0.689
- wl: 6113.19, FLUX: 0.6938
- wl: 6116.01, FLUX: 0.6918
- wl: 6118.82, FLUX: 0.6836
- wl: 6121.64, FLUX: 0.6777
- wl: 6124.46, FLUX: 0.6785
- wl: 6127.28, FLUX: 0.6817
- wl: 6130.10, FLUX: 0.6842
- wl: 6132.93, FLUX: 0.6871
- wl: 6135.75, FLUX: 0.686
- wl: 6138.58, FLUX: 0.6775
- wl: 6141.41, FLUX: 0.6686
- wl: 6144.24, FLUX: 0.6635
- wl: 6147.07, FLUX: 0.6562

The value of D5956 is 1.12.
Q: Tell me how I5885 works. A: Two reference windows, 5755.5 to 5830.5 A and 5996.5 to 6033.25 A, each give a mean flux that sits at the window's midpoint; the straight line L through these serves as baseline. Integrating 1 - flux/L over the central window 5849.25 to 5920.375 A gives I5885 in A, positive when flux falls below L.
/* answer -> 5.6 A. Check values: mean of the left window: 0.676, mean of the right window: 0.673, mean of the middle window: 0.622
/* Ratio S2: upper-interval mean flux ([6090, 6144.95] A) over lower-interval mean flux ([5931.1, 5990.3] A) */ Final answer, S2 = 1.0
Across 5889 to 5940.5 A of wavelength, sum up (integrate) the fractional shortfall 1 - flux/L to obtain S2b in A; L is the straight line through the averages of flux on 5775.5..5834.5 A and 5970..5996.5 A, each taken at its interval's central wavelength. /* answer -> 4.3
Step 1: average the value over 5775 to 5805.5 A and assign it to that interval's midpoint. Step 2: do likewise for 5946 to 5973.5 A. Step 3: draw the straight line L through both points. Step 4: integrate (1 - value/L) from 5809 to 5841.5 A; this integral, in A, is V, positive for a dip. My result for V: -1.5 A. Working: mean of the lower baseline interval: 0.659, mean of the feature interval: 0.692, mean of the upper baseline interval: 0.673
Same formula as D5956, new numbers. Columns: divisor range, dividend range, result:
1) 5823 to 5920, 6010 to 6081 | 1.16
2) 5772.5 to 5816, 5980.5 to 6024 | 1.08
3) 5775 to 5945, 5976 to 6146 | 1.12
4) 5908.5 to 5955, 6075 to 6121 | 1.10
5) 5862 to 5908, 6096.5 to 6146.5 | 1.22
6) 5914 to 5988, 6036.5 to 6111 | 1.09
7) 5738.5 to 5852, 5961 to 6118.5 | 1.10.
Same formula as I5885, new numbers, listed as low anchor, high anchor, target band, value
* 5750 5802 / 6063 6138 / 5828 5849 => -0.5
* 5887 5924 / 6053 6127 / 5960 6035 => -3.8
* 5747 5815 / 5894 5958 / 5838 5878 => -1.0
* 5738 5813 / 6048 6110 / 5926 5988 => 1.0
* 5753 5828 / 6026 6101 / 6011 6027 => 0.4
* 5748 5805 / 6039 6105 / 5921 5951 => 0.6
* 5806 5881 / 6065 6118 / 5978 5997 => 0.4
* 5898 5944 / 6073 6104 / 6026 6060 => -1.6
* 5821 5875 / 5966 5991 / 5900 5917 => 1.5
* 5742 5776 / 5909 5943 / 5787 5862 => -1.7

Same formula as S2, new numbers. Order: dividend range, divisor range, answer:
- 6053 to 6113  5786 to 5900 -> 1.06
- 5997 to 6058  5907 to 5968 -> 1.04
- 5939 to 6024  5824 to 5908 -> 1.05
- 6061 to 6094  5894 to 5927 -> 1.13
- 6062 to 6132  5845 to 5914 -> 1.10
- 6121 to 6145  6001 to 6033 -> 1.01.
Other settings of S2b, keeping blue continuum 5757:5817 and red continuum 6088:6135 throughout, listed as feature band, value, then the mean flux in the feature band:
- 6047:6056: -0.6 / 0.723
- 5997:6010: 0.2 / 0.668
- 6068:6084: -0.5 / 0.704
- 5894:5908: 2.1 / 0.575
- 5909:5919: 0.6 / 0.636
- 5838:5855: 0.1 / 0.672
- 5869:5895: 3.1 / 0.594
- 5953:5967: 0.2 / 0.668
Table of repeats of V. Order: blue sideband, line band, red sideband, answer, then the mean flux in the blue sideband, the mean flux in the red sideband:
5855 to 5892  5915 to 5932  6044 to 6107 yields 0.15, 0.632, 0.697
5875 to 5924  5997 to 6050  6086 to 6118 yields -2.82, 0.595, 0.682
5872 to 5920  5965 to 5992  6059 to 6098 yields -1.68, 0.595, 0.692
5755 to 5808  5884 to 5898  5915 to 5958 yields 2.61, 0.669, 0.663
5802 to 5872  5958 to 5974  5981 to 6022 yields -0.15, 0.685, 0.672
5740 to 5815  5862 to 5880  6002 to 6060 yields 0.40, 0.67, 0.691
